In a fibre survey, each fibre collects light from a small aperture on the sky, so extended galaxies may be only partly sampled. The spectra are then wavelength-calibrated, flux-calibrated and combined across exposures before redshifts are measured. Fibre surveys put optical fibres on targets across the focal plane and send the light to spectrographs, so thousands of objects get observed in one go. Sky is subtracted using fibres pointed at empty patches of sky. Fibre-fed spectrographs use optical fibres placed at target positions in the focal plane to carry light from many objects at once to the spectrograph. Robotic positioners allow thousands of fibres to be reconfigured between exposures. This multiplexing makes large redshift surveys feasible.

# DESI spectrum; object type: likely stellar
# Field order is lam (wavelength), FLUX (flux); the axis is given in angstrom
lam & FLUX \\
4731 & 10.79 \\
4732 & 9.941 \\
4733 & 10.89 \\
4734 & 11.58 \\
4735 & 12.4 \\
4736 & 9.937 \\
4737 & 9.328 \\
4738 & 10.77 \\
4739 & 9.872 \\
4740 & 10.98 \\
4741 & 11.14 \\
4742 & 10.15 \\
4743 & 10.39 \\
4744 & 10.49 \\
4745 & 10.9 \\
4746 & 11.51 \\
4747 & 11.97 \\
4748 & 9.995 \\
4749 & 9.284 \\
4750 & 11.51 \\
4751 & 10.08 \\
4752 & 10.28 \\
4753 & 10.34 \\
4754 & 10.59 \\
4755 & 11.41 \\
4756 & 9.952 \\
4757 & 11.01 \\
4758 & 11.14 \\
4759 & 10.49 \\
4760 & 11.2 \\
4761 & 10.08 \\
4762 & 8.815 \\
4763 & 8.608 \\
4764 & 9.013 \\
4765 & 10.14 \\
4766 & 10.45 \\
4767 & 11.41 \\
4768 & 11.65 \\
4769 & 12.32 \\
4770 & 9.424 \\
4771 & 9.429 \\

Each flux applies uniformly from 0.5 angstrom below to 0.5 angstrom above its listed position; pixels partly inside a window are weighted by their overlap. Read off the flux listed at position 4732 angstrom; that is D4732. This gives 9.941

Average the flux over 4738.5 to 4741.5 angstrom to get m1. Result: 10.7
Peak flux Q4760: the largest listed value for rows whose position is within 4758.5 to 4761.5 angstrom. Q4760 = 11.2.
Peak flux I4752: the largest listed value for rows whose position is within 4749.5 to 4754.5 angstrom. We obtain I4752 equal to 11.51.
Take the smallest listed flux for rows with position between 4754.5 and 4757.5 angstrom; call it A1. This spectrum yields 9.952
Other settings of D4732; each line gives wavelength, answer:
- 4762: 8.815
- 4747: 11.97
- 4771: 9.429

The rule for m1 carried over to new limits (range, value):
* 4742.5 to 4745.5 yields 10.6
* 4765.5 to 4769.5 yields 11.5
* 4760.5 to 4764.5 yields 9.13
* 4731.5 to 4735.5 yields 11.2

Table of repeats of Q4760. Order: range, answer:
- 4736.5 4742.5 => 11.14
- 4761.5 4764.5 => 9.013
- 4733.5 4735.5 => 12.4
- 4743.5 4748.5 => 11.97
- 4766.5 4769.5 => 12.32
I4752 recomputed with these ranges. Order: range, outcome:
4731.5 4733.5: 10.89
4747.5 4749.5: 9.995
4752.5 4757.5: 11.41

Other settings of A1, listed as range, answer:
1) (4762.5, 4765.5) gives 8.608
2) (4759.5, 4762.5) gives 8.815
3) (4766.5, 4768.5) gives 11.41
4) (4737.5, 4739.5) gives 9.872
